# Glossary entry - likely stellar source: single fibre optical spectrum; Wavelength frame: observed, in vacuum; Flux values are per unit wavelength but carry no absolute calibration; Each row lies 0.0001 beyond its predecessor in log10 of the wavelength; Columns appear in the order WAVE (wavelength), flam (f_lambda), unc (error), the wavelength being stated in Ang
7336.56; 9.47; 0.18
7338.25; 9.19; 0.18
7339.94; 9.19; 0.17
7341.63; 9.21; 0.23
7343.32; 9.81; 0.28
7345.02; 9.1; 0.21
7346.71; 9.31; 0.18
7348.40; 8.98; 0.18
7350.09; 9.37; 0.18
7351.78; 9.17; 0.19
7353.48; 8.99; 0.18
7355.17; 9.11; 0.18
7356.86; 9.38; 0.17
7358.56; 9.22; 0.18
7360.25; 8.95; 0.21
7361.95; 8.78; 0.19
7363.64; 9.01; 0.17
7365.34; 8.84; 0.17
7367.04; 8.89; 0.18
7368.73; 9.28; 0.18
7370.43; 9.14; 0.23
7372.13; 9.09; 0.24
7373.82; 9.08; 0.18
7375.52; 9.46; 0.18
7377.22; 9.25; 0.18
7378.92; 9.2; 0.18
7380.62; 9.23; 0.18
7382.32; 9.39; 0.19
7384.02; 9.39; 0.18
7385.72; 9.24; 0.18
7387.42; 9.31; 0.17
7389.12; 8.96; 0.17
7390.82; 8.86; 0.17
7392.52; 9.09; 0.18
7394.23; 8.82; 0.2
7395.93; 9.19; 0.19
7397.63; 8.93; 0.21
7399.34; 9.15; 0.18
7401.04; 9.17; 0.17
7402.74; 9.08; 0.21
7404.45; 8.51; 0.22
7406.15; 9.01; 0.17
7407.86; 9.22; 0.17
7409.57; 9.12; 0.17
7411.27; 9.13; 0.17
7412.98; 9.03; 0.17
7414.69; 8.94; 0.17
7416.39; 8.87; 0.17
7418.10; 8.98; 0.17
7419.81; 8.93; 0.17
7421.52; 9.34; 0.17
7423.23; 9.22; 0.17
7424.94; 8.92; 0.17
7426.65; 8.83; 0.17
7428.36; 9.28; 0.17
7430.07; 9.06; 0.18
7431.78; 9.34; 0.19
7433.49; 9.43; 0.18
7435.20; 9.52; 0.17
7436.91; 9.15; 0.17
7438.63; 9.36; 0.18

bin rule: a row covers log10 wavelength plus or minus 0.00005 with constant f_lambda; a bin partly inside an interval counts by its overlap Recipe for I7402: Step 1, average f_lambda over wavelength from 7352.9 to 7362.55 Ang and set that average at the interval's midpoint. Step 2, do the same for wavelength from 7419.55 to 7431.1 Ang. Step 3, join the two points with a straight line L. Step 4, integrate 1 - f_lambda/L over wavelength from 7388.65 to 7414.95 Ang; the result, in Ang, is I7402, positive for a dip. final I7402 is 0.2 Ang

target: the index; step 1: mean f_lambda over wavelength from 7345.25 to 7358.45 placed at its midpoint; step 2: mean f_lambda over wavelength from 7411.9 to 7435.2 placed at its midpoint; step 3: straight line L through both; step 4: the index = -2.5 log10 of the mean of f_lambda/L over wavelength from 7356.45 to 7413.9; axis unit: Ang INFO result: 0.01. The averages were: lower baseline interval 9.19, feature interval 9.1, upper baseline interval 9.11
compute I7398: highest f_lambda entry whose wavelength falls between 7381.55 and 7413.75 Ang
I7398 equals 9.39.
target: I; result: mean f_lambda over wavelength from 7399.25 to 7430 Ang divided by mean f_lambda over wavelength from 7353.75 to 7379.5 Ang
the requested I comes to 0.99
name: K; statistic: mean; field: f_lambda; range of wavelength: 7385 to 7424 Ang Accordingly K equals 9.05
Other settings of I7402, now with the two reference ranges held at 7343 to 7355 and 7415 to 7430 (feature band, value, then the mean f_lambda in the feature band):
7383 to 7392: 0.0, 9.16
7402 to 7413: 0.1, 9.01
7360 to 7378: 0.2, 9.07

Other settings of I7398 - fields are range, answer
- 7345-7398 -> 9.46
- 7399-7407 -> 9.17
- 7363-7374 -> 9.28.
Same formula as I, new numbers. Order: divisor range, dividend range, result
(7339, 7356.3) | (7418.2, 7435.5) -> 0.99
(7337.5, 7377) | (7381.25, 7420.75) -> 0.99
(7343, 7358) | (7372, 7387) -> 1.01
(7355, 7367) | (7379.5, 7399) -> 1.01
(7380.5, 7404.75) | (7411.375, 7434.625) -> 1.00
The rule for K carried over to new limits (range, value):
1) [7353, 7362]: 9.1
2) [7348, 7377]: 9.11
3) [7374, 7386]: 9.3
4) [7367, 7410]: 9.12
